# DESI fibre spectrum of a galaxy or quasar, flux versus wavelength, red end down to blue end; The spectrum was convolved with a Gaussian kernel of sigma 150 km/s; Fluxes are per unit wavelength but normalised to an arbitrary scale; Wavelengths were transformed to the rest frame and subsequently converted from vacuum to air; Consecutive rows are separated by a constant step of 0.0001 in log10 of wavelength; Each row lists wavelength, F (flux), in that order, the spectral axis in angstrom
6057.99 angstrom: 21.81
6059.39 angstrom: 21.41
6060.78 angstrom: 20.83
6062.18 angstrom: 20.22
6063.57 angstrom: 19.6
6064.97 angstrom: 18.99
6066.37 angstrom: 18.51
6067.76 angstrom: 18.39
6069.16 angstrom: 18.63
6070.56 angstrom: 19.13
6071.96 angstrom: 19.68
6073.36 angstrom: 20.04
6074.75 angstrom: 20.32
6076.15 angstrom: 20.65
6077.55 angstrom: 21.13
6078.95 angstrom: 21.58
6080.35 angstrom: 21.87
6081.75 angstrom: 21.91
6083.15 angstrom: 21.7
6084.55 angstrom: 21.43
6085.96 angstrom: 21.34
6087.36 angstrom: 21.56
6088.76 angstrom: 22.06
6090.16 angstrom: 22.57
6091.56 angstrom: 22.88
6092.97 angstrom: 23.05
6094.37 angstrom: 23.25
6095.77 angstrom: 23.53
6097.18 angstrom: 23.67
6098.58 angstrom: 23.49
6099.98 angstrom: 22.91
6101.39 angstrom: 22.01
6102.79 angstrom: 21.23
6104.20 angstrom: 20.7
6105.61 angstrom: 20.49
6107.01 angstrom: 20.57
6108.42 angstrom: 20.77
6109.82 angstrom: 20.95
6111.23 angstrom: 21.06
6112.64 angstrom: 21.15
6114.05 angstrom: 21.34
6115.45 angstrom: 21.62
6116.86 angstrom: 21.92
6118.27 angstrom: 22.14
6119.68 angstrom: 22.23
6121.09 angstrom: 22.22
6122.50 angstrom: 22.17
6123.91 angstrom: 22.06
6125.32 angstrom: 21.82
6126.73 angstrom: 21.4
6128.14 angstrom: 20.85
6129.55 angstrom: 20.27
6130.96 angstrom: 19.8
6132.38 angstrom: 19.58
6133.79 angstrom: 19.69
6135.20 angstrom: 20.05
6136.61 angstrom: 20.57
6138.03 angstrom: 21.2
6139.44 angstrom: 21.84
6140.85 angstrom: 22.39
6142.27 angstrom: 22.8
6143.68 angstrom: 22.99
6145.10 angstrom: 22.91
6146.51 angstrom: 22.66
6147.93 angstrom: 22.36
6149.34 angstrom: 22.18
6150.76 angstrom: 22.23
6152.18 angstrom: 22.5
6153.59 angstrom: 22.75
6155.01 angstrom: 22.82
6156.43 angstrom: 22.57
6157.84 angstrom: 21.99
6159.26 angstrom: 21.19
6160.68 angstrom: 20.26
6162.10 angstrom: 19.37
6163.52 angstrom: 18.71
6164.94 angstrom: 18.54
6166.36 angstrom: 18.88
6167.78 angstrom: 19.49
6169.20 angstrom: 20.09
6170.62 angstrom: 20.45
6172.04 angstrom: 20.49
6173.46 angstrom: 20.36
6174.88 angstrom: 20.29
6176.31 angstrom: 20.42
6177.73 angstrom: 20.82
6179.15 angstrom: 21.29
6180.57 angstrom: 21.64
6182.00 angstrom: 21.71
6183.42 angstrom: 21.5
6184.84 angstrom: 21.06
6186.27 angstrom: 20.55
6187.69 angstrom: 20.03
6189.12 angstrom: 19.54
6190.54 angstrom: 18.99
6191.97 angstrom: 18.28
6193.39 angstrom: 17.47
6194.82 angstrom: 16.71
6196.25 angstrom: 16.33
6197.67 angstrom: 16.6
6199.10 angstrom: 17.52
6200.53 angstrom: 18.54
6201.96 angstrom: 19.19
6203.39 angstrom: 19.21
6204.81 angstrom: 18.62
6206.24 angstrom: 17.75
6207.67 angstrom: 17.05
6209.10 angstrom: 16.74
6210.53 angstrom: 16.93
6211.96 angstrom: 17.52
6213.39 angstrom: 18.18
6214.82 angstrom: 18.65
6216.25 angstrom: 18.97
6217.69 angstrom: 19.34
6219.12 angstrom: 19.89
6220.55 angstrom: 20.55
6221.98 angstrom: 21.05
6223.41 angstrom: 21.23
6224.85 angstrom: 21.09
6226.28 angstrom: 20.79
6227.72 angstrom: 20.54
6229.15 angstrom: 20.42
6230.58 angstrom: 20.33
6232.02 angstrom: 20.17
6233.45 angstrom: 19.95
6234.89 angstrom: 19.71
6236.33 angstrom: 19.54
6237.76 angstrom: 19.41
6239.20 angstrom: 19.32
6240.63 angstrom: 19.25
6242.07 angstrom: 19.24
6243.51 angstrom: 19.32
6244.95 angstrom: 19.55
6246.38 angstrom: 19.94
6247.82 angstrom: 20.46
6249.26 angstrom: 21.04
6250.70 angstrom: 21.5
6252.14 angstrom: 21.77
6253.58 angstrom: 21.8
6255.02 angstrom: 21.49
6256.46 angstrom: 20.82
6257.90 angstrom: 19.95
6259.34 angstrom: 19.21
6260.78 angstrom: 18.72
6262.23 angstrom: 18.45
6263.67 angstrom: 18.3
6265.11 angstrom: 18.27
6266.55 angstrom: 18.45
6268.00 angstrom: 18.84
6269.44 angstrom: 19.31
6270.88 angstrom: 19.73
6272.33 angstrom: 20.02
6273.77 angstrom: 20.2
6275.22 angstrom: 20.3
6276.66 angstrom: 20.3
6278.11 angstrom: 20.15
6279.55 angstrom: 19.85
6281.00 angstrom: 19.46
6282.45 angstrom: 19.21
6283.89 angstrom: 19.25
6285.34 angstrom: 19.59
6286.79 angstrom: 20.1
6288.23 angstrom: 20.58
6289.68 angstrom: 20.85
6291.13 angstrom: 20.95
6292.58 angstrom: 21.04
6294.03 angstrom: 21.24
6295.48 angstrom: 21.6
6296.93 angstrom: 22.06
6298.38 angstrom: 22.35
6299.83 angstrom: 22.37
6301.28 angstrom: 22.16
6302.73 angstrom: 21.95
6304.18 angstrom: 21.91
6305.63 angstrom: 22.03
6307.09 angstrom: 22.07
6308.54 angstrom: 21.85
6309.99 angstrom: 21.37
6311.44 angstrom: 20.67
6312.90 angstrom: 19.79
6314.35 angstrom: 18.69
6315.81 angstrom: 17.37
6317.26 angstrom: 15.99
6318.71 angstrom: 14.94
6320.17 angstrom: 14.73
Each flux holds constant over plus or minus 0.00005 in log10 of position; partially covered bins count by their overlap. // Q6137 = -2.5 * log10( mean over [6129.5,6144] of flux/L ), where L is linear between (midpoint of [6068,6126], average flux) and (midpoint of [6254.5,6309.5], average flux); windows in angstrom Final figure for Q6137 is 0.02 mag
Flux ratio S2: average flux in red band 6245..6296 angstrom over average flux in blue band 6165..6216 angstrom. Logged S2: 1.05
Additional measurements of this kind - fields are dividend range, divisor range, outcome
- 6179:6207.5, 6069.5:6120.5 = 0.88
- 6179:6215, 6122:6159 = 0.86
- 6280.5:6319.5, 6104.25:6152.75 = 0.95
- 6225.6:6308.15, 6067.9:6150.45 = 0.94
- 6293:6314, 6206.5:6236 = 1.11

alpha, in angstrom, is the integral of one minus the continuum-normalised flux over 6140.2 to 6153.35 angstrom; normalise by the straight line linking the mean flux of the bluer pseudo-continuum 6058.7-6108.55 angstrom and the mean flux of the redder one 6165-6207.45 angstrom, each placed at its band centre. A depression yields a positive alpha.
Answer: -1.6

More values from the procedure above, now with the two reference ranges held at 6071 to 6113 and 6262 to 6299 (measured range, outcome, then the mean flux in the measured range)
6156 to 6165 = 0.26 angstrom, 20.4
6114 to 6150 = -0.48 angstrom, 21.6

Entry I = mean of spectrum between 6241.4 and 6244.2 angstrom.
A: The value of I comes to 19.3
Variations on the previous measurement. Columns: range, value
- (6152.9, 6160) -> 22.3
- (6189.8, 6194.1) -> 18.3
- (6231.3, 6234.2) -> 20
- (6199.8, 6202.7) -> 18.8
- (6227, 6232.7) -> 20.4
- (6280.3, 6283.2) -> 19.4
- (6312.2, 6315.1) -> 19.2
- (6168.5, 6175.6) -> 20.3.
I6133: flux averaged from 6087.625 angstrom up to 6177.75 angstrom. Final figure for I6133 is 21.4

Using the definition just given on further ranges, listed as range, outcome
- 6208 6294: 19.8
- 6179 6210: 18.9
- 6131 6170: 21.2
